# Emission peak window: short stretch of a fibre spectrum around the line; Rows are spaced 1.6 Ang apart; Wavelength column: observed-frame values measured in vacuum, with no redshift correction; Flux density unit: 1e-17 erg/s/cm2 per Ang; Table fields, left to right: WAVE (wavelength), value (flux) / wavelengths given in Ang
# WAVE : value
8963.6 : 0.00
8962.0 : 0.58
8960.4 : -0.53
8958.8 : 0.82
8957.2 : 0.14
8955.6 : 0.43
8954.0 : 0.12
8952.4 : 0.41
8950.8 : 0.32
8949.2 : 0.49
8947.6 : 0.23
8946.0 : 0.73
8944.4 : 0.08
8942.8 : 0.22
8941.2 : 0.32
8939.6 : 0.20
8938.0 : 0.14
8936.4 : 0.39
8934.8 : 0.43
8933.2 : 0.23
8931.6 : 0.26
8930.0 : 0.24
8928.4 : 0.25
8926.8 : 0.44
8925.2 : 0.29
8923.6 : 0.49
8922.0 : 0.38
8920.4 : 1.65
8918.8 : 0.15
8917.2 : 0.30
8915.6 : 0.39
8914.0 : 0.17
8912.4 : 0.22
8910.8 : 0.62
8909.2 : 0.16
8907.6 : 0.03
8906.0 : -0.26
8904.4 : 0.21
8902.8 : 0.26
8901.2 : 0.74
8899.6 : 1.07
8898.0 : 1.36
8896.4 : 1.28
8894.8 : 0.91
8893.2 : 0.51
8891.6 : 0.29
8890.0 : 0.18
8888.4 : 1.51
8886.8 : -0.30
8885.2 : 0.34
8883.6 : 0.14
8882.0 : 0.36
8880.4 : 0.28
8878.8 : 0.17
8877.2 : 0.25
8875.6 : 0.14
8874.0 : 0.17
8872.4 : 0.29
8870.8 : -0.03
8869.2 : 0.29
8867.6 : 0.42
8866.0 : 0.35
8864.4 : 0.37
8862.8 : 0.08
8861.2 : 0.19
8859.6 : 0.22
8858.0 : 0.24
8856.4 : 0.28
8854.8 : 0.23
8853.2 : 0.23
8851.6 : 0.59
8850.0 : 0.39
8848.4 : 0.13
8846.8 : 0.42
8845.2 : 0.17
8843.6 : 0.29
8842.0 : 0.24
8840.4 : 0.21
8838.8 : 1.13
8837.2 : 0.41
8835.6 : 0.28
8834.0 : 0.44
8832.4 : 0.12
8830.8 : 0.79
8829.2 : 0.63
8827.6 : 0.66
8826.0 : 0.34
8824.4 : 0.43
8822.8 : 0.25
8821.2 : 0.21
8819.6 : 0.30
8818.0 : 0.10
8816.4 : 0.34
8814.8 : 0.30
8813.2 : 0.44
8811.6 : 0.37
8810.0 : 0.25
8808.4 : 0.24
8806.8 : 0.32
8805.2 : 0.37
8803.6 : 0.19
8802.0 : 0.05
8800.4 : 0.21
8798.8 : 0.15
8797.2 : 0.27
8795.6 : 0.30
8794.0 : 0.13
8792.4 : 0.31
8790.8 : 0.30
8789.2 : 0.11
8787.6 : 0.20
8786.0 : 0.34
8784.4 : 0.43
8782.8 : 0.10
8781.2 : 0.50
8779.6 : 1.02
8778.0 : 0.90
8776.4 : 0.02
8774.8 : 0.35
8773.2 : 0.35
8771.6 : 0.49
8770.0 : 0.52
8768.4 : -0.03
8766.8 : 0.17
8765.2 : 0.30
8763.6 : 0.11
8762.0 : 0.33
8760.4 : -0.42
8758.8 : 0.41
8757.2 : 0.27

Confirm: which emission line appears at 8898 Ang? H-beta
